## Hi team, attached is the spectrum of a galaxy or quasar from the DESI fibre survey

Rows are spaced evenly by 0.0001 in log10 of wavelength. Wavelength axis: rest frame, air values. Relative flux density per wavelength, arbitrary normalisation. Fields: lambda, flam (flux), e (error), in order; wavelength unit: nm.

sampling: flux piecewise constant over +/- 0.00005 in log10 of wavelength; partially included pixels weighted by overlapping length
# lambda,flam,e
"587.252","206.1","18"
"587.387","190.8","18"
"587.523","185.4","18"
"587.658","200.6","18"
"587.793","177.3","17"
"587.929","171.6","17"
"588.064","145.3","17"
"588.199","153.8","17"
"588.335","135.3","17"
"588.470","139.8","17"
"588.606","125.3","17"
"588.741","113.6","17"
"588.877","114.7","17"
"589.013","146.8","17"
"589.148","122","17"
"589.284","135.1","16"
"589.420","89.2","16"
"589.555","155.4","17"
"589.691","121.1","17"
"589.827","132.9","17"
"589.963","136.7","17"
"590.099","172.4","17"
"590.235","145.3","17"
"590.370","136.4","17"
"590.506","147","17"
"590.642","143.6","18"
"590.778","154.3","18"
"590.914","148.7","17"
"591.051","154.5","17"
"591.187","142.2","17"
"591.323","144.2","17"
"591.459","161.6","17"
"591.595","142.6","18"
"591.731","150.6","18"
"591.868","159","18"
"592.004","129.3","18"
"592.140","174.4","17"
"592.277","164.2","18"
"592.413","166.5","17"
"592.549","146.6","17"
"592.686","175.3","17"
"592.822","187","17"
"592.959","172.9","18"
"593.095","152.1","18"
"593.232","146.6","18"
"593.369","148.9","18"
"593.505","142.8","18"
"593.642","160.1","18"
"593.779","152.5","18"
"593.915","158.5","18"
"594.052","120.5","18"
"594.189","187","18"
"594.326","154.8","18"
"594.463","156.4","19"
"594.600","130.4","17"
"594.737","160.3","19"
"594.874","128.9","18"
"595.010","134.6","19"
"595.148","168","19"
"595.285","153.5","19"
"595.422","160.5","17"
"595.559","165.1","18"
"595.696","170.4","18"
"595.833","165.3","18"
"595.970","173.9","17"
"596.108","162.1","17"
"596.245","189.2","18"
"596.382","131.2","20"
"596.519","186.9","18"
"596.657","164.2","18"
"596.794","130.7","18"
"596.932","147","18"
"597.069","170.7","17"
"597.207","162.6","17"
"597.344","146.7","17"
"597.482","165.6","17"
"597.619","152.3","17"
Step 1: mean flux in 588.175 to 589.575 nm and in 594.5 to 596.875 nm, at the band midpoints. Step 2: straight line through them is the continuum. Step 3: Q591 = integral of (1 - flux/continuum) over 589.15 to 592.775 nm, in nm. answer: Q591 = -0.252 nm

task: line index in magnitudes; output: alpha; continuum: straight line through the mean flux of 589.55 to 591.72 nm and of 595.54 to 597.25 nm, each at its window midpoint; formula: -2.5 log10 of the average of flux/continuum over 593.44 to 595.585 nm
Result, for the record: 0.04 mag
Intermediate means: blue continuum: 146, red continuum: 163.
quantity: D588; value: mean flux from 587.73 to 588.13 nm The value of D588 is 165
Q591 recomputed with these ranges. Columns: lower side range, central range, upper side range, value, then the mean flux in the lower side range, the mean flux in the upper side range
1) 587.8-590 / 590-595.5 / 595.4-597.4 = -0.177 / 135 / 162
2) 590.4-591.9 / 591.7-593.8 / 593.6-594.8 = -0.098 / 149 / 153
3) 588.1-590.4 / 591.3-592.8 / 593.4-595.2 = -0.148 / 134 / 150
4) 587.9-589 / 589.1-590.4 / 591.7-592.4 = 0.083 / 137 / 157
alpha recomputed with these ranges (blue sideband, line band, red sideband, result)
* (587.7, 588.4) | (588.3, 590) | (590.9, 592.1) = 0.209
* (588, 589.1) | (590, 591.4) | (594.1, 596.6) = -0.049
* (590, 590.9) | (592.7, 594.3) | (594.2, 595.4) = -0.052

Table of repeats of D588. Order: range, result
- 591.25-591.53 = 153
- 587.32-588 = 185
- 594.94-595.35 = 152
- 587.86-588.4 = 152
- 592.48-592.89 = 170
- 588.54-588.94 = 118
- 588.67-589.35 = 126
